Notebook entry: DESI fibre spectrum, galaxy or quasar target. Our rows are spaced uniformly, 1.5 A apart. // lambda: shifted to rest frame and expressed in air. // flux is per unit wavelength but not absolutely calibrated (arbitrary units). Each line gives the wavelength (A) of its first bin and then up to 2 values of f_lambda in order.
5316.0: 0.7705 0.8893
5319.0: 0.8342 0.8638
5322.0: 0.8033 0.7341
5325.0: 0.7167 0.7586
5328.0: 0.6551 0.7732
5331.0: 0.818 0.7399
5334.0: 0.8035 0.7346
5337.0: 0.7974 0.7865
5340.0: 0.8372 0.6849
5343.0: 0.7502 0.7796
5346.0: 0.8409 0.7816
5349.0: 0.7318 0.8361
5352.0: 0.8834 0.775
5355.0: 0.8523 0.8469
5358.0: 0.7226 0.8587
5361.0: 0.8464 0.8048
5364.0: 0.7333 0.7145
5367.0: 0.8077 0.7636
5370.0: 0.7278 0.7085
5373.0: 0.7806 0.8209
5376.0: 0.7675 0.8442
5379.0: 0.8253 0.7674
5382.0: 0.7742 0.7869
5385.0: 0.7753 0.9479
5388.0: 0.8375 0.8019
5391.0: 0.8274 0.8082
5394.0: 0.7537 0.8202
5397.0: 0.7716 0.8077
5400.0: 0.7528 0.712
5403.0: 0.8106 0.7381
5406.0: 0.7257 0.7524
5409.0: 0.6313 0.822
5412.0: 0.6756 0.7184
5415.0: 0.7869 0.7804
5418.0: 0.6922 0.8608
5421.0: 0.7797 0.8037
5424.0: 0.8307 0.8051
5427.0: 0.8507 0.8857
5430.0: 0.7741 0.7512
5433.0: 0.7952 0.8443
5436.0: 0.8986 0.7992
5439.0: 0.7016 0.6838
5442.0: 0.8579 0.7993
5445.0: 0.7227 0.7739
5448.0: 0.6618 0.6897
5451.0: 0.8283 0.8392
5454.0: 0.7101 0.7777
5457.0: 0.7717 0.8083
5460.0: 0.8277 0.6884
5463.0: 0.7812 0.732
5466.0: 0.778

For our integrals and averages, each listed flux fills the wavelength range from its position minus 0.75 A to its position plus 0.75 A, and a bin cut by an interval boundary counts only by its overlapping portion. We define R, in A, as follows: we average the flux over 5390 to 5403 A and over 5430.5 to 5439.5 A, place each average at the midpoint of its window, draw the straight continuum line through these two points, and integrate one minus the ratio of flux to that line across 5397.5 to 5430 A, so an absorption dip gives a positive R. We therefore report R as 0.8 A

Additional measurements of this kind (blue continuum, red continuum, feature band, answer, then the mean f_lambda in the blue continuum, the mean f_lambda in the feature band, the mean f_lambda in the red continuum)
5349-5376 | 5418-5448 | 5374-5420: 0.7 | 0.791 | 0.78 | 0.795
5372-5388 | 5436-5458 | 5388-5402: 0.2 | 0.809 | 0.788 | 0.764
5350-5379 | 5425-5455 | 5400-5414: 1.0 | 0.795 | 0.733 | 0.783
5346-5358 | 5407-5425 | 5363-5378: 0.6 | 0.811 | 0.766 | 0.762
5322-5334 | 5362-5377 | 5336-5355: -0.9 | 0.75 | 0.792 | 0.764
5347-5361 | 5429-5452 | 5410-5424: 0.2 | 0.812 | 0.771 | 0.774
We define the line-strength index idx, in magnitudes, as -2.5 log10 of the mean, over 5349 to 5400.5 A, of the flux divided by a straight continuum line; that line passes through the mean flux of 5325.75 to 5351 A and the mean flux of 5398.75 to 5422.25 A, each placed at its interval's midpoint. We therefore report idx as -0.05 mag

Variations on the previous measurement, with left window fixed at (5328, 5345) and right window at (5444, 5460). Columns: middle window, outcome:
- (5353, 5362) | -0.070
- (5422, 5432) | -0.073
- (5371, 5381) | -0.034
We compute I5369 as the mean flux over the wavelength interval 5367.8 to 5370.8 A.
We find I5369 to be 0.745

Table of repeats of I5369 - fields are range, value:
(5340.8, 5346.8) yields 0.765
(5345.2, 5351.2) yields 0.797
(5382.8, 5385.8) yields 0.784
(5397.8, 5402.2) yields 0.757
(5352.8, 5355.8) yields 0.815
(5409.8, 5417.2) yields 0.756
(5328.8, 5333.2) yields 0.777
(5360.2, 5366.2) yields 0.776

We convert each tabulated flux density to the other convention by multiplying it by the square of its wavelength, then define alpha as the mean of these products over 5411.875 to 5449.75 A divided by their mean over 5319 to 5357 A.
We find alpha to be 1.0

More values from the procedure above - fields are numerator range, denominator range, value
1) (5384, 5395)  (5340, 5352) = 1.07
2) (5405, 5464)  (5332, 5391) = 1.00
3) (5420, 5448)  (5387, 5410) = 1.04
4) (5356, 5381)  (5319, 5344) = 1.04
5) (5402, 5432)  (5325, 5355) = 1.02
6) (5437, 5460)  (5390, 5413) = 1.02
